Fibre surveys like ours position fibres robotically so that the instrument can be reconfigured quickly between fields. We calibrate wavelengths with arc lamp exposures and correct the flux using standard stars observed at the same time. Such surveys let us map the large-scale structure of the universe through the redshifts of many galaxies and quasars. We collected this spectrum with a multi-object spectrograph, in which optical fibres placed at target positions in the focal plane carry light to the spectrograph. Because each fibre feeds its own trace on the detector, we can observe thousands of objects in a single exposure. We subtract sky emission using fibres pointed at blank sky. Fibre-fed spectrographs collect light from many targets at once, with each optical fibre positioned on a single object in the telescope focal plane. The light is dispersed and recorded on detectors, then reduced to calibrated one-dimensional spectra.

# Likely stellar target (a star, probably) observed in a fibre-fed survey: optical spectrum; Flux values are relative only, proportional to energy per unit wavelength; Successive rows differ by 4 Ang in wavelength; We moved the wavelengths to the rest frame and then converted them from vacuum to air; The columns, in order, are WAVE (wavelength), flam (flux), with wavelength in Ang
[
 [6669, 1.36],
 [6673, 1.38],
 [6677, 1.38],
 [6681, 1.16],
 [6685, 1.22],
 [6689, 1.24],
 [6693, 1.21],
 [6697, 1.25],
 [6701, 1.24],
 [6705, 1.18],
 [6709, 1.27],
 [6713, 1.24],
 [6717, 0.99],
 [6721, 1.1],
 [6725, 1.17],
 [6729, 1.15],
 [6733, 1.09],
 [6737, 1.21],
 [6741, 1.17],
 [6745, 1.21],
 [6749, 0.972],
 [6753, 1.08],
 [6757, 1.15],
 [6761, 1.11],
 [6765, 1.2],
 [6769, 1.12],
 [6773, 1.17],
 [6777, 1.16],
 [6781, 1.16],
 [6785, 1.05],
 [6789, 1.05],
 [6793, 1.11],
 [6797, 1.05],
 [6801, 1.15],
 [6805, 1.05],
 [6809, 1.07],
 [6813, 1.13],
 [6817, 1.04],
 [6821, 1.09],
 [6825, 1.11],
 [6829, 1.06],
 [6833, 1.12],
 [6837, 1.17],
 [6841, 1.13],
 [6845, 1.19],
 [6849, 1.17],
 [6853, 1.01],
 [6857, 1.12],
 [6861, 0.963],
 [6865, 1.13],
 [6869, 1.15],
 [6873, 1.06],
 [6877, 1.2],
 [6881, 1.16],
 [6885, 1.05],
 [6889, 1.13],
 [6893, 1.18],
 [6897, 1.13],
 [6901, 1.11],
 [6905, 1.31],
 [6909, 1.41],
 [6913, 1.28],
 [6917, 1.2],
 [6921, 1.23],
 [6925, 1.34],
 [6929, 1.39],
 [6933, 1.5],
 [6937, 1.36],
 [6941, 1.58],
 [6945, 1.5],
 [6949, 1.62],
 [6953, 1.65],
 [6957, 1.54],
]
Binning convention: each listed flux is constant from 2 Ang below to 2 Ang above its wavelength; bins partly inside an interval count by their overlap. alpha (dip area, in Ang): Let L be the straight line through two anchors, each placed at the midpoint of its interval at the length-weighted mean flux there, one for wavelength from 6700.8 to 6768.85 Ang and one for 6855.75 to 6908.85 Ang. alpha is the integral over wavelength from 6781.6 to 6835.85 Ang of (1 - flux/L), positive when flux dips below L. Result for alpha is 2.7 Ang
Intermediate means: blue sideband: 1.15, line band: 1.09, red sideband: 1.14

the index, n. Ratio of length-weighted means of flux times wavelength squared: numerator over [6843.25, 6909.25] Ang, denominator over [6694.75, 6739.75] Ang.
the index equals 1.0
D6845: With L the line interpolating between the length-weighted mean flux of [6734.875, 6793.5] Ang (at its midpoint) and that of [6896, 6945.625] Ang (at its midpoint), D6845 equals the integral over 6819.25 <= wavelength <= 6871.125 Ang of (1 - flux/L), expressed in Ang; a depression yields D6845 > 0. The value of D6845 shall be 5.3 Ang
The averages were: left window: 1.13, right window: 1.33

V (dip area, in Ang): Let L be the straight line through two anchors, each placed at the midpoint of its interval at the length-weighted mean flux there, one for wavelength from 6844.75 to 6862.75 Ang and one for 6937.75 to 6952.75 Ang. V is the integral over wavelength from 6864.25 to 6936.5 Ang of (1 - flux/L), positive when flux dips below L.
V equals 5.5 Ang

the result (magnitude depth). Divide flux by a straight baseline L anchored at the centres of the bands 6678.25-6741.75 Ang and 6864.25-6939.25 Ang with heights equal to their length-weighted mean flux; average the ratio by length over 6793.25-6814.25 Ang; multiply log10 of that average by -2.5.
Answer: 0.110 mag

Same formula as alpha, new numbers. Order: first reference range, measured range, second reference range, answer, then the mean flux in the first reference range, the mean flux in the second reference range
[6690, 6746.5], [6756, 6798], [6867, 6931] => 2.3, 1.18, 1.21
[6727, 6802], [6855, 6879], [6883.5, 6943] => 2.5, 1.12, 1.28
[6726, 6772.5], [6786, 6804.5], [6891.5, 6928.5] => 1.3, 1.13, 1.25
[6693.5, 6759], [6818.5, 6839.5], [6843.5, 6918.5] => 0.8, 1.16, 1.15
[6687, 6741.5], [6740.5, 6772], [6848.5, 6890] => 0.9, 1.18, 1.1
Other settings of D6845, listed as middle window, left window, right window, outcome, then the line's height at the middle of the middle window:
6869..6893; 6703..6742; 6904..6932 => 2.95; 1.29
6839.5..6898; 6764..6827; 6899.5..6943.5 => 5.85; 1.24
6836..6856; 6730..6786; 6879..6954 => 1.69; 1.24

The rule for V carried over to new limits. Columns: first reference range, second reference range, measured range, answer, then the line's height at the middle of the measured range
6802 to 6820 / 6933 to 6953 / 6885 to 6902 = 2.9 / 1.36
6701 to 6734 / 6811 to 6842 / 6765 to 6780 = -0.4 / 1.13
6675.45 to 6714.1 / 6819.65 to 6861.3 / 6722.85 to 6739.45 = 0.7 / 1.21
